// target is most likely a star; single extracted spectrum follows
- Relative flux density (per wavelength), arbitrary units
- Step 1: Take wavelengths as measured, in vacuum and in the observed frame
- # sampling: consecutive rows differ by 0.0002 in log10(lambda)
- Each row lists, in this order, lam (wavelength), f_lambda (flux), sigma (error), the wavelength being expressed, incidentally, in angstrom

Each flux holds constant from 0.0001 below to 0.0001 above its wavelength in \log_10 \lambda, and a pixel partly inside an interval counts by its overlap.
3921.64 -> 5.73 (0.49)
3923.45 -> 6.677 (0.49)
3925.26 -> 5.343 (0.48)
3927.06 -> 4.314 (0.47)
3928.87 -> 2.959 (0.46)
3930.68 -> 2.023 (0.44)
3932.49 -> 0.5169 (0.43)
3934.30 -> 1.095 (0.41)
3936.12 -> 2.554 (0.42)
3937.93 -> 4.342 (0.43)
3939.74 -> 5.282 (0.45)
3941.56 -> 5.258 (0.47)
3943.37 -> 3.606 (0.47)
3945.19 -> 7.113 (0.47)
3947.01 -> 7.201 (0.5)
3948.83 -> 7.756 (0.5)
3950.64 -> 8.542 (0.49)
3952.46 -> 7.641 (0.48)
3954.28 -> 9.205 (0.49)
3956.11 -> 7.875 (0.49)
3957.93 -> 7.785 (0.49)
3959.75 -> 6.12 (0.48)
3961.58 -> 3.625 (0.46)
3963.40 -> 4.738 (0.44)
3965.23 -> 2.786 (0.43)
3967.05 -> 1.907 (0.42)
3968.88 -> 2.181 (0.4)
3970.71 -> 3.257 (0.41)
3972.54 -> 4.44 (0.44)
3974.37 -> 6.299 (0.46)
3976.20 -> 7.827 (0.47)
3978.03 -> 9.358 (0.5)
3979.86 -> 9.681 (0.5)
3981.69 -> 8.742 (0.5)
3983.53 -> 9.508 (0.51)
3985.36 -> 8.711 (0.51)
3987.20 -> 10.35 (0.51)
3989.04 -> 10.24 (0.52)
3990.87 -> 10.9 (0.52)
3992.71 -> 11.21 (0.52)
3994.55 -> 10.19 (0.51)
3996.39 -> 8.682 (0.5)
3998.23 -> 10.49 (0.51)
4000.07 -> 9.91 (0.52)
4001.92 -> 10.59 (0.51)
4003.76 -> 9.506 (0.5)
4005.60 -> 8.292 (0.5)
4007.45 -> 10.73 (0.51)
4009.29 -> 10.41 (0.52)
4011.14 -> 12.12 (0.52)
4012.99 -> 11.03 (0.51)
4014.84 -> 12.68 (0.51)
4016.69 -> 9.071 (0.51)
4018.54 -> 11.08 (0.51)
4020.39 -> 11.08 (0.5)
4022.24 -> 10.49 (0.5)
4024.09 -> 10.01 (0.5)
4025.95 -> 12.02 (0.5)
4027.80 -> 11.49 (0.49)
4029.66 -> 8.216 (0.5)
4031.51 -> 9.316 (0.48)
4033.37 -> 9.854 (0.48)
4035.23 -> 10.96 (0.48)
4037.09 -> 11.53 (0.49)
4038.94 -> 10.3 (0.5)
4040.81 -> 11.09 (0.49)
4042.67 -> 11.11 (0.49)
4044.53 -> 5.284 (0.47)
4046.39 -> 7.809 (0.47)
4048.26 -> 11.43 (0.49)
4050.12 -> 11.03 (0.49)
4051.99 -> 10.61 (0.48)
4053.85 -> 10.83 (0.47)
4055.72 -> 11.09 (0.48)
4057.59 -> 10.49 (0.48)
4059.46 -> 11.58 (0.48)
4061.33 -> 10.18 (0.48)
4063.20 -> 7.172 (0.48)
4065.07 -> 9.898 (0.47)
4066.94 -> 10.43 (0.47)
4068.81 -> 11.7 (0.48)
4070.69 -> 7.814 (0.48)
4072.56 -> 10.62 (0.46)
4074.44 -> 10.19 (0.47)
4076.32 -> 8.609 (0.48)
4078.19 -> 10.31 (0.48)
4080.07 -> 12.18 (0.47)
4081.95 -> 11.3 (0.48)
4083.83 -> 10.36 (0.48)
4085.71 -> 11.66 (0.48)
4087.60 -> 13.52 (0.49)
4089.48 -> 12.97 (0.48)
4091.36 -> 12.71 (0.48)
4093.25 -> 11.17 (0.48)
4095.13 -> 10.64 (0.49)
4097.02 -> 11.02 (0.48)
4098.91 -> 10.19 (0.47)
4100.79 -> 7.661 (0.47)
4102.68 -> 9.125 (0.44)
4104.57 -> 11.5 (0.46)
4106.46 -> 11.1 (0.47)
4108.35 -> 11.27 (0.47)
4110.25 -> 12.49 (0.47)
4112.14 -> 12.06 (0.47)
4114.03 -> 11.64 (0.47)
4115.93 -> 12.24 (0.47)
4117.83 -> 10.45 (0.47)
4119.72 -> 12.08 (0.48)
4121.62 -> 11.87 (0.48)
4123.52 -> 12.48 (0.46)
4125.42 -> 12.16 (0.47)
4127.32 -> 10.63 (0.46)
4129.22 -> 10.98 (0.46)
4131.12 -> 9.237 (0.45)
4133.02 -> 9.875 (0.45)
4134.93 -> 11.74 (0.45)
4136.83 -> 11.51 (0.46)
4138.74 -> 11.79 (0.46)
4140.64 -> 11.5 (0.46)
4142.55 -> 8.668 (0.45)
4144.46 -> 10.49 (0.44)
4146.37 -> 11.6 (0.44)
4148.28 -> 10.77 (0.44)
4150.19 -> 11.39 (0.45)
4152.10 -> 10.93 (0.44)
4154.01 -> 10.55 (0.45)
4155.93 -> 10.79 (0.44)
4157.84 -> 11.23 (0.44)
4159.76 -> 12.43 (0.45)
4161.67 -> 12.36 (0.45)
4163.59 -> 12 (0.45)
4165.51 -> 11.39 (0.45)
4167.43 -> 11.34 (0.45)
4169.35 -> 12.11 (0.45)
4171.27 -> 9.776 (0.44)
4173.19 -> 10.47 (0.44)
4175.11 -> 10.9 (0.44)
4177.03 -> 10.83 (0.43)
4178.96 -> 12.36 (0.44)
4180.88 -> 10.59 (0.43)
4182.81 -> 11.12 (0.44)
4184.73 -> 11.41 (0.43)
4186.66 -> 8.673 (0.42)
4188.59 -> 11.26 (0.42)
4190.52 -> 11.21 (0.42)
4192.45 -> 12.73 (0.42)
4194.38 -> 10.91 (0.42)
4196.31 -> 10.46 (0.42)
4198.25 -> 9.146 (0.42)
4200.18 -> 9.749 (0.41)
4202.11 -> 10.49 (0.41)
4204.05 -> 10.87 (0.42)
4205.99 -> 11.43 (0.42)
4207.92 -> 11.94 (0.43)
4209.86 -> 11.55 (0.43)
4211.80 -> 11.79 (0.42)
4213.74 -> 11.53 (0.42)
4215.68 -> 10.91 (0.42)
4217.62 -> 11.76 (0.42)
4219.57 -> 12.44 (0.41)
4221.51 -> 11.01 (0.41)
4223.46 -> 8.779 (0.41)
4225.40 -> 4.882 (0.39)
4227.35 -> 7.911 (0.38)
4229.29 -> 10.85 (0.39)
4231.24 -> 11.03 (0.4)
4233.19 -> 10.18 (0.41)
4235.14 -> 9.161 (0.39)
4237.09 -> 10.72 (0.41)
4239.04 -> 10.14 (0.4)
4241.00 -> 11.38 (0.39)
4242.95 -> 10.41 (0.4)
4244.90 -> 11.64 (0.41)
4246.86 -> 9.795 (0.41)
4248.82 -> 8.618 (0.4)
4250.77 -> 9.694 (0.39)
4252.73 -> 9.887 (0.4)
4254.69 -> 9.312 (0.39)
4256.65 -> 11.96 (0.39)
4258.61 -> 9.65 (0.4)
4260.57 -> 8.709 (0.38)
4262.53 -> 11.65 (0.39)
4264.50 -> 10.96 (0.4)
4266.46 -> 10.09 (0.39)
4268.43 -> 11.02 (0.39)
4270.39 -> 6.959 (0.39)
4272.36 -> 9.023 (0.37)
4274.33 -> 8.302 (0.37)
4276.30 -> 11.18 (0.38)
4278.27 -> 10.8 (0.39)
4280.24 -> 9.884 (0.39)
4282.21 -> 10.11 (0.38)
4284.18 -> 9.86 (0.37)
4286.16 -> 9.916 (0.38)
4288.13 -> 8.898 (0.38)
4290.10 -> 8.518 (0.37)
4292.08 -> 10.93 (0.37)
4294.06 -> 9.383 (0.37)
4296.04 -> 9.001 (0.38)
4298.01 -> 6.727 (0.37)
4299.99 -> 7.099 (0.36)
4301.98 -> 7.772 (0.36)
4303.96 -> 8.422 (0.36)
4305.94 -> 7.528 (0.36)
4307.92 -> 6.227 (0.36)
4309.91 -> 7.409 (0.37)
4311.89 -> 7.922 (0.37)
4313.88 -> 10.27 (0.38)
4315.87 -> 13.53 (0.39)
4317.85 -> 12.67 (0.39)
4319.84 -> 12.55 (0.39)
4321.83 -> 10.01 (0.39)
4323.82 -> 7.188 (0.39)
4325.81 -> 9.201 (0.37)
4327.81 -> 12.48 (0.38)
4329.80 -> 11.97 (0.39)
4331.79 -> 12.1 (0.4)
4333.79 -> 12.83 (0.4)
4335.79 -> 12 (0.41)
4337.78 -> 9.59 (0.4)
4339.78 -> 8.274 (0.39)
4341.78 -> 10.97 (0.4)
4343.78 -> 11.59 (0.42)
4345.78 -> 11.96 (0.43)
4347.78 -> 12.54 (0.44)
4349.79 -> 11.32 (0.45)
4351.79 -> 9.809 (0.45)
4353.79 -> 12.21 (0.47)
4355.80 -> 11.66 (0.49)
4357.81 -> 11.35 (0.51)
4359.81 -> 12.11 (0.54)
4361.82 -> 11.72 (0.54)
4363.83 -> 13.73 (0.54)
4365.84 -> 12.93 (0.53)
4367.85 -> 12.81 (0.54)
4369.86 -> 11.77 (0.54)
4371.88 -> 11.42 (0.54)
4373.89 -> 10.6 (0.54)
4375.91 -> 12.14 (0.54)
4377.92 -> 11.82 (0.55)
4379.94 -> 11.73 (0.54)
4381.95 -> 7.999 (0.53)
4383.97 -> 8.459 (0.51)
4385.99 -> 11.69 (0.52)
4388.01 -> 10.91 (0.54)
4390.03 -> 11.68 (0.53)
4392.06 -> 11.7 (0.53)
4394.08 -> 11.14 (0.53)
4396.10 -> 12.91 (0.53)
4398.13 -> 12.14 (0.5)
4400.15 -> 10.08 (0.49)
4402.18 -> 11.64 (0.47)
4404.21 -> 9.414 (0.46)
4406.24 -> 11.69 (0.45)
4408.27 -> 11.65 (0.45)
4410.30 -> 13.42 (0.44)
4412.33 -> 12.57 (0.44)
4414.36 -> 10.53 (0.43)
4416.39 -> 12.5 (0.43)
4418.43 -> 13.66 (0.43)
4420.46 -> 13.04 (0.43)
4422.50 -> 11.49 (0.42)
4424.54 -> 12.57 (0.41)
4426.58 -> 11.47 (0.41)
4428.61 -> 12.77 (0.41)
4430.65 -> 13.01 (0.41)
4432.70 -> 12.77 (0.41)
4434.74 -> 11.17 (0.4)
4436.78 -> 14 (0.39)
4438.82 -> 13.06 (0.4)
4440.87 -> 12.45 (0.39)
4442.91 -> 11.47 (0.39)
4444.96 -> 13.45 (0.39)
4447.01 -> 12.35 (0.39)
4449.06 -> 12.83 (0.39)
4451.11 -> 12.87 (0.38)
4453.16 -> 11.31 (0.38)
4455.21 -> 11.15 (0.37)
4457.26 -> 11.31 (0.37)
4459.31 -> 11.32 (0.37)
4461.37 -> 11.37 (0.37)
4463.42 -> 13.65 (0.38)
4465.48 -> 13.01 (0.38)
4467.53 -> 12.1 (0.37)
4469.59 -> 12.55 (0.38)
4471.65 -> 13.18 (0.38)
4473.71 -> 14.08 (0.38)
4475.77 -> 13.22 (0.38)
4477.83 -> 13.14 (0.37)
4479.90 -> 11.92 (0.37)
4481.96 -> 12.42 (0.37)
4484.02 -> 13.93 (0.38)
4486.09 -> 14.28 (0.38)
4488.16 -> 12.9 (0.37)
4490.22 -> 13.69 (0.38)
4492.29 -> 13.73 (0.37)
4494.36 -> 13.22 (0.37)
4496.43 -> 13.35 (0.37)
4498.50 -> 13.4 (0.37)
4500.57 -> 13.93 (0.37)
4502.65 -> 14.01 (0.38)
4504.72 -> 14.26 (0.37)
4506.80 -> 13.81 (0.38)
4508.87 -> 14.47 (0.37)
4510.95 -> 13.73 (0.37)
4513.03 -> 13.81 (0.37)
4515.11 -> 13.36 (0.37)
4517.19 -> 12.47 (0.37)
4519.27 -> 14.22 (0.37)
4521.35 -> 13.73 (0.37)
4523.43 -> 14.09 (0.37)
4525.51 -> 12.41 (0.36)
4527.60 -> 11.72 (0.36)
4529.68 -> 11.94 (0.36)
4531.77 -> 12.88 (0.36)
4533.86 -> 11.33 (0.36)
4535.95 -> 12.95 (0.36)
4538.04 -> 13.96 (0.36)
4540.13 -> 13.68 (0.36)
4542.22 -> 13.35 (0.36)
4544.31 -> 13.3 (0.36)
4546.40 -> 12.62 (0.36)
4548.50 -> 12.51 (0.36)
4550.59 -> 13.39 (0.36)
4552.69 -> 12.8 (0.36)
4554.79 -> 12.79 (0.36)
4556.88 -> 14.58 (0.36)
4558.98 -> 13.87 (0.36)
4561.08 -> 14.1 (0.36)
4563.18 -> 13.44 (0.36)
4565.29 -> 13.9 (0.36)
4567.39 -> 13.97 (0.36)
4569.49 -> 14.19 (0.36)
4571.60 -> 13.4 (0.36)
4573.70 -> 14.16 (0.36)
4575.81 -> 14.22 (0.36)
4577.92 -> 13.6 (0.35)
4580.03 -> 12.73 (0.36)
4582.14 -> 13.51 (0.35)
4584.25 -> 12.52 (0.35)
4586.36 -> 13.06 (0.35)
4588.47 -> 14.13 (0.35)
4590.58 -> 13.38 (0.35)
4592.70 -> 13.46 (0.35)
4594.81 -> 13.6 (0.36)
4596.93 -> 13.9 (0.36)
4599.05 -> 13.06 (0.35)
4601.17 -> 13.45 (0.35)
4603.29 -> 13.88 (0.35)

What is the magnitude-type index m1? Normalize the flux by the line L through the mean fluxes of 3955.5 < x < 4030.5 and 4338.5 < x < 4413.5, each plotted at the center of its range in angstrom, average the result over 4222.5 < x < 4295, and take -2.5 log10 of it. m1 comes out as 0.09 mag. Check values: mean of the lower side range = 8.69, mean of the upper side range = 11.4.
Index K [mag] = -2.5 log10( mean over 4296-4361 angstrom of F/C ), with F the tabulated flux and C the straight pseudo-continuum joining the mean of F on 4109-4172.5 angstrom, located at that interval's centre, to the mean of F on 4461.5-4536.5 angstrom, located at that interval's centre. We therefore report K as 0.196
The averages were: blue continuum 11.3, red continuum 13.2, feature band 10.3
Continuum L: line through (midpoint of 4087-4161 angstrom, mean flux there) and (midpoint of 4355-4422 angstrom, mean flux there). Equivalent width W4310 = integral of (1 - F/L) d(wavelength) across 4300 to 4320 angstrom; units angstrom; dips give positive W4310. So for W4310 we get 4.04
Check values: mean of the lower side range 11.2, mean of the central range 9.19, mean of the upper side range 11.7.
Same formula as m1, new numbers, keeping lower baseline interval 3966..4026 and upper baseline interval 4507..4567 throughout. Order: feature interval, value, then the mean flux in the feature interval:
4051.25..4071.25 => -0.06 mag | 10.2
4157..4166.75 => -0.14 mag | 11.9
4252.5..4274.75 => 0.14 mag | 9.83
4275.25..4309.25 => 0.26 mag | 8.94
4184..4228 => 0.02 mag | 10.6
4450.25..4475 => 0.03 mag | 12.3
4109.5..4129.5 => -0.17 mag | 11.8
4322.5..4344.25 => 0.10 mag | 10.7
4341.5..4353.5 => 0.04 mag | 11.4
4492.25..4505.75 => -0.06 mag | 13.7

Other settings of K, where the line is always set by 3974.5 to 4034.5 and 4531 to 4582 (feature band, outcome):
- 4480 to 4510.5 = -0.05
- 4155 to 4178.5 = -0.03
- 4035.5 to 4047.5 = 0.07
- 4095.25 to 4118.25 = -0.02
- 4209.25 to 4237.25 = 0.11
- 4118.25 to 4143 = -0.03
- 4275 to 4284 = 0.13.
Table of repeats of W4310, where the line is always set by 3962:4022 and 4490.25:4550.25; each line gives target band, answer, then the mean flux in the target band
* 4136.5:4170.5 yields -3.9 angstrom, 11.3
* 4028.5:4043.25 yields -2.0 angstrom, 10.3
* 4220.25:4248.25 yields 2.4 angstrom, 9.86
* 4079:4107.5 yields -4.7 angstrom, 11.1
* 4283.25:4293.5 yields 1.5 angstrom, 9.61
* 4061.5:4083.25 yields -1.5 angstrom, 10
